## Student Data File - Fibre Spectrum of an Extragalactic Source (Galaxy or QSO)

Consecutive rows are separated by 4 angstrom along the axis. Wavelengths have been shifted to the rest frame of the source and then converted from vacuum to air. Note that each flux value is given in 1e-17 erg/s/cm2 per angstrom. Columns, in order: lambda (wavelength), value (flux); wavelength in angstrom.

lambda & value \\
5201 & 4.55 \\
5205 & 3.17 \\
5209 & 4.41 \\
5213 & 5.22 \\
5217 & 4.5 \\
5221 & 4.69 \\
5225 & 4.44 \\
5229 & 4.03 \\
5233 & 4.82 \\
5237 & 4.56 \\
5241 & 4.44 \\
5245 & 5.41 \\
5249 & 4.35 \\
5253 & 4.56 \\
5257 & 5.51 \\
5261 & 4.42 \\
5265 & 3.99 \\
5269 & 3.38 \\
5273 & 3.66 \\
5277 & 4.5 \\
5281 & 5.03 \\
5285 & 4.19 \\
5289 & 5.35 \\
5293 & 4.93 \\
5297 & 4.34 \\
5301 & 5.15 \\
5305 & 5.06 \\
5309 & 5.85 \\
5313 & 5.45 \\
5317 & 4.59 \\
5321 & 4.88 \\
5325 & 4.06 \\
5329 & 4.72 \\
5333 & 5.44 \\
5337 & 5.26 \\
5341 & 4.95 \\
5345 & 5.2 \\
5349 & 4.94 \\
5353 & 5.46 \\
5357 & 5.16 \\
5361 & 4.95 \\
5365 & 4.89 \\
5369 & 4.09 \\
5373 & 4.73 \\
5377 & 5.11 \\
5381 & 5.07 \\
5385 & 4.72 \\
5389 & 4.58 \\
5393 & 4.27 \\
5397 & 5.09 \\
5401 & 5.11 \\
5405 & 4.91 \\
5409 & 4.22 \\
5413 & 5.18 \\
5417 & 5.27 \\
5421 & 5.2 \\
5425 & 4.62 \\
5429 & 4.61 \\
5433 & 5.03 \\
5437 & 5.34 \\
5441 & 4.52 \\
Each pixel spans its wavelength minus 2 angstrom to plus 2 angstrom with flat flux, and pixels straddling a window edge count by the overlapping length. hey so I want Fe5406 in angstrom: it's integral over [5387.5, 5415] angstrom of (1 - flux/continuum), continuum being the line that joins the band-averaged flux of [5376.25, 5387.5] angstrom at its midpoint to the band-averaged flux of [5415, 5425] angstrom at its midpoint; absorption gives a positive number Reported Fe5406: 1.4 angstrom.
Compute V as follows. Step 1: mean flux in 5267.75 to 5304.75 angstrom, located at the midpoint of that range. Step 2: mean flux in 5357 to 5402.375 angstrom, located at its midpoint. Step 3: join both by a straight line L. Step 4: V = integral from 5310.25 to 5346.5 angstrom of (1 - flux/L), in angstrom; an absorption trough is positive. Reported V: -2.36 angstrom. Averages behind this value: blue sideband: 4.55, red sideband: 4.79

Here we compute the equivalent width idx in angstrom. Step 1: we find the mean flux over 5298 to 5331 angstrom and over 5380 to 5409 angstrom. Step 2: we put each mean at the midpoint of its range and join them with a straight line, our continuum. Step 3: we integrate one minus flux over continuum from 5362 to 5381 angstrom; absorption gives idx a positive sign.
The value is 0.26 angstrom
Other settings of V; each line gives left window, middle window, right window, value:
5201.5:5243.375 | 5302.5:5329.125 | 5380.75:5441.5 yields -1.81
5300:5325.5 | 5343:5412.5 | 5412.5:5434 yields 2.02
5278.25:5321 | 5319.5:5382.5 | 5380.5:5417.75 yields -0.45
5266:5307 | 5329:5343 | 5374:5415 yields -1.42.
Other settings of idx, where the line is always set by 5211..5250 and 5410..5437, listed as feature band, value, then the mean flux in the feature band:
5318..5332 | 0.6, 4.62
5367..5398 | 1.4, 4.7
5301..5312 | -1.4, 5.4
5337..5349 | -0.6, 5.08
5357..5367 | -0.2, 4.97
